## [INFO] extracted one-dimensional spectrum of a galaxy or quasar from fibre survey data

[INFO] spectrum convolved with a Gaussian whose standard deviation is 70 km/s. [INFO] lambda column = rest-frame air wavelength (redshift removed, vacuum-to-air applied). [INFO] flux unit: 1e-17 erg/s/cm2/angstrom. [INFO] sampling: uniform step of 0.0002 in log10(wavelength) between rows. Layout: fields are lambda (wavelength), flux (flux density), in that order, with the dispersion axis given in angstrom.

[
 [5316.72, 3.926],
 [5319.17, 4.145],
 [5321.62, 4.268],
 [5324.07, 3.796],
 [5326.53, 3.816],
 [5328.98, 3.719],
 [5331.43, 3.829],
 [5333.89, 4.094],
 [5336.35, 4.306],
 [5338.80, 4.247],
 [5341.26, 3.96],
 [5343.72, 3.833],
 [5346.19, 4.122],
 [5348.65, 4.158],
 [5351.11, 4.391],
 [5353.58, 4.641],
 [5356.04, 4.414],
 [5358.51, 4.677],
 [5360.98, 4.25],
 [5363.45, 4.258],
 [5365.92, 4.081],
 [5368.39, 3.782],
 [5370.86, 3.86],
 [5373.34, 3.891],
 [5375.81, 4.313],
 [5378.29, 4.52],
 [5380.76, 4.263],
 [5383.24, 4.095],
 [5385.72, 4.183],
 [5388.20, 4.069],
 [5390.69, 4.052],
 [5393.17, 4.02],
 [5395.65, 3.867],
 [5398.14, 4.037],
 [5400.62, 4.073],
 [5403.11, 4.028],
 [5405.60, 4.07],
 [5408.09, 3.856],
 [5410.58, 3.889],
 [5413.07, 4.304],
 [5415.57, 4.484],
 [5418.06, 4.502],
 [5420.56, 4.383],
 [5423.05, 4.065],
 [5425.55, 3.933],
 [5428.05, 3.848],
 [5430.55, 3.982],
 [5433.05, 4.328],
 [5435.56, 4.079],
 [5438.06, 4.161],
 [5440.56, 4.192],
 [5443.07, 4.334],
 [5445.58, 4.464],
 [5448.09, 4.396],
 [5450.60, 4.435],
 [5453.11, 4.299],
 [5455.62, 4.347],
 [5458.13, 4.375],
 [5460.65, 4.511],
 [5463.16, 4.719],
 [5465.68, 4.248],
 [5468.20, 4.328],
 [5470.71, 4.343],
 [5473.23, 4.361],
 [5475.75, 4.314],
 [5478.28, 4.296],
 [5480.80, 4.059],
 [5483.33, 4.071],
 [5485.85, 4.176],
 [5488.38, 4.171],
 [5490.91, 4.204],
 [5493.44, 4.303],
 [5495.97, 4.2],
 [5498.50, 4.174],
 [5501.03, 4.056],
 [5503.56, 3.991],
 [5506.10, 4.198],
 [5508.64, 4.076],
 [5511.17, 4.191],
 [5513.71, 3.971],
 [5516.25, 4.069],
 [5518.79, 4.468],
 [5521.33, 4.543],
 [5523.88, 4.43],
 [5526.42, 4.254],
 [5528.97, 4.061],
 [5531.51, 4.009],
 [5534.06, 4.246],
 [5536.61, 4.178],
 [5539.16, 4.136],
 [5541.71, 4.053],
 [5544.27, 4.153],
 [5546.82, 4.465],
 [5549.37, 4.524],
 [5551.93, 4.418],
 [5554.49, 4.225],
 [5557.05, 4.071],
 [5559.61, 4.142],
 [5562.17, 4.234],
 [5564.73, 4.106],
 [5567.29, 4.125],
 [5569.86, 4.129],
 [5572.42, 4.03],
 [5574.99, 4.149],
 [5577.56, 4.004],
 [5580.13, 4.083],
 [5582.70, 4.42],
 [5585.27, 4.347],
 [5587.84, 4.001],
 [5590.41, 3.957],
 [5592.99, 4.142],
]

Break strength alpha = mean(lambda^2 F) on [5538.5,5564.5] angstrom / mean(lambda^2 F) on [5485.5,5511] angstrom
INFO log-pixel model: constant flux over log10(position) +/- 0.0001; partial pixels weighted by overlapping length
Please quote 1.04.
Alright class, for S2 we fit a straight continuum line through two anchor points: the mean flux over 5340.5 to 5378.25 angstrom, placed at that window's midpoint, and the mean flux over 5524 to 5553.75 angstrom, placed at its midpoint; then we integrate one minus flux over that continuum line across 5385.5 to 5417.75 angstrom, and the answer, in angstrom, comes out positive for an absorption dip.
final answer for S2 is 0.9 angstrom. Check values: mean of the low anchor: 4.19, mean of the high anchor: 4.24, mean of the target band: 4.08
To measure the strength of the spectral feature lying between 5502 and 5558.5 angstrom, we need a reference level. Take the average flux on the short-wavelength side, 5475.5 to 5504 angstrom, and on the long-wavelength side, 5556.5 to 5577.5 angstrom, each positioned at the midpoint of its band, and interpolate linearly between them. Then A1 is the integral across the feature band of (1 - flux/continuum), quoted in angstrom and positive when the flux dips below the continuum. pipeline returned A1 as -1.0 angstrom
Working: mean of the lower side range 4.17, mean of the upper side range 4.12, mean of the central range 4.21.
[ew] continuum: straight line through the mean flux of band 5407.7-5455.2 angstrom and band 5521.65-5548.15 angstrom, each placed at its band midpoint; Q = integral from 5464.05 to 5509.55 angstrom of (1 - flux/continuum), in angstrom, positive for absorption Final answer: 0.1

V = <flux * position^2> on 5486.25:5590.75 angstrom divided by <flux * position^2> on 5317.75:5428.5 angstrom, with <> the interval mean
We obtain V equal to 1.08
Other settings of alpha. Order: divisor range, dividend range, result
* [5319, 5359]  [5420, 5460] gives 1.06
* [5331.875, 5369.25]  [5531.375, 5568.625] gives 1.08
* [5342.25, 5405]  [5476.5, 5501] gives 1.05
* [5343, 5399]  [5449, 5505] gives 1.07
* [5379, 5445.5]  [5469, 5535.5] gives 1.05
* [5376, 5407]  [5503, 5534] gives 1.07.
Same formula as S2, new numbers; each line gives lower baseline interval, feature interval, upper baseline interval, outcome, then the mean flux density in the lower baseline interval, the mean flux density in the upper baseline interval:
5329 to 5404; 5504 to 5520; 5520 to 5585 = 0.16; 4.14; 4.21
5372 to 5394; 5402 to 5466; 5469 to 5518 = -1.16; 4.16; 4.17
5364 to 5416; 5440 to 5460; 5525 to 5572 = -1.18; 4.08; 4.19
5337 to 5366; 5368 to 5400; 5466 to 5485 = 1.33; 4.26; 4.25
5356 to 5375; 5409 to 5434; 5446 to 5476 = 0.72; 4.14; 4.4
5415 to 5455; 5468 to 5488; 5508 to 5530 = 0.01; 4.24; 4.24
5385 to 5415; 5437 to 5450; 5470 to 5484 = -0.51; 4.04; 4.24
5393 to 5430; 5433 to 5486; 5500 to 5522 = -2.39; 4.09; 4.17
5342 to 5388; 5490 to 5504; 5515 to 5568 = 0.21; 4.2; 4.24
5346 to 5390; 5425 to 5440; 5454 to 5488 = 0.74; 4.22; 4.31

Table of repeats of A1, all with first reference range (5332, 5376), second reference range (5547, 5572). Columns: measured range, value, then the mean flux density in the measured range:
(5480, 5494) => 0.2 angstrom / 4.16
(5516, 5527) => -0.4 angstrom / 4.39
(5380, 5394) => 0.2 angstrom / 4.11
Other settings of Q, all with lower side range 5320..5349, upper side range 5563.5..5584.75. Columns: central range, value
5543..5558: -0.7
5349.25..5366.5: -1.6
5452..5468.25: -1.3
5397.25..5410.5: 0.1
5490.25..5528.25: -1.0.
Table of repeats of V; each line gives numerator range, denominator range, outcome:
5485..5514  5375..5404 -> 1.05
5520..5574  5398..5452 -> 1.05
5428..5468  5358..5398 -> 1.07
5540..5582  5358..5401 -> 1.09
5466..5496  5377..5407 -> 1.07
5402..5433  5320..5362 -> 1.02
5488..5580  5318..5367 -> 1.08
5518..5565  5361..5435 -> 1.09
